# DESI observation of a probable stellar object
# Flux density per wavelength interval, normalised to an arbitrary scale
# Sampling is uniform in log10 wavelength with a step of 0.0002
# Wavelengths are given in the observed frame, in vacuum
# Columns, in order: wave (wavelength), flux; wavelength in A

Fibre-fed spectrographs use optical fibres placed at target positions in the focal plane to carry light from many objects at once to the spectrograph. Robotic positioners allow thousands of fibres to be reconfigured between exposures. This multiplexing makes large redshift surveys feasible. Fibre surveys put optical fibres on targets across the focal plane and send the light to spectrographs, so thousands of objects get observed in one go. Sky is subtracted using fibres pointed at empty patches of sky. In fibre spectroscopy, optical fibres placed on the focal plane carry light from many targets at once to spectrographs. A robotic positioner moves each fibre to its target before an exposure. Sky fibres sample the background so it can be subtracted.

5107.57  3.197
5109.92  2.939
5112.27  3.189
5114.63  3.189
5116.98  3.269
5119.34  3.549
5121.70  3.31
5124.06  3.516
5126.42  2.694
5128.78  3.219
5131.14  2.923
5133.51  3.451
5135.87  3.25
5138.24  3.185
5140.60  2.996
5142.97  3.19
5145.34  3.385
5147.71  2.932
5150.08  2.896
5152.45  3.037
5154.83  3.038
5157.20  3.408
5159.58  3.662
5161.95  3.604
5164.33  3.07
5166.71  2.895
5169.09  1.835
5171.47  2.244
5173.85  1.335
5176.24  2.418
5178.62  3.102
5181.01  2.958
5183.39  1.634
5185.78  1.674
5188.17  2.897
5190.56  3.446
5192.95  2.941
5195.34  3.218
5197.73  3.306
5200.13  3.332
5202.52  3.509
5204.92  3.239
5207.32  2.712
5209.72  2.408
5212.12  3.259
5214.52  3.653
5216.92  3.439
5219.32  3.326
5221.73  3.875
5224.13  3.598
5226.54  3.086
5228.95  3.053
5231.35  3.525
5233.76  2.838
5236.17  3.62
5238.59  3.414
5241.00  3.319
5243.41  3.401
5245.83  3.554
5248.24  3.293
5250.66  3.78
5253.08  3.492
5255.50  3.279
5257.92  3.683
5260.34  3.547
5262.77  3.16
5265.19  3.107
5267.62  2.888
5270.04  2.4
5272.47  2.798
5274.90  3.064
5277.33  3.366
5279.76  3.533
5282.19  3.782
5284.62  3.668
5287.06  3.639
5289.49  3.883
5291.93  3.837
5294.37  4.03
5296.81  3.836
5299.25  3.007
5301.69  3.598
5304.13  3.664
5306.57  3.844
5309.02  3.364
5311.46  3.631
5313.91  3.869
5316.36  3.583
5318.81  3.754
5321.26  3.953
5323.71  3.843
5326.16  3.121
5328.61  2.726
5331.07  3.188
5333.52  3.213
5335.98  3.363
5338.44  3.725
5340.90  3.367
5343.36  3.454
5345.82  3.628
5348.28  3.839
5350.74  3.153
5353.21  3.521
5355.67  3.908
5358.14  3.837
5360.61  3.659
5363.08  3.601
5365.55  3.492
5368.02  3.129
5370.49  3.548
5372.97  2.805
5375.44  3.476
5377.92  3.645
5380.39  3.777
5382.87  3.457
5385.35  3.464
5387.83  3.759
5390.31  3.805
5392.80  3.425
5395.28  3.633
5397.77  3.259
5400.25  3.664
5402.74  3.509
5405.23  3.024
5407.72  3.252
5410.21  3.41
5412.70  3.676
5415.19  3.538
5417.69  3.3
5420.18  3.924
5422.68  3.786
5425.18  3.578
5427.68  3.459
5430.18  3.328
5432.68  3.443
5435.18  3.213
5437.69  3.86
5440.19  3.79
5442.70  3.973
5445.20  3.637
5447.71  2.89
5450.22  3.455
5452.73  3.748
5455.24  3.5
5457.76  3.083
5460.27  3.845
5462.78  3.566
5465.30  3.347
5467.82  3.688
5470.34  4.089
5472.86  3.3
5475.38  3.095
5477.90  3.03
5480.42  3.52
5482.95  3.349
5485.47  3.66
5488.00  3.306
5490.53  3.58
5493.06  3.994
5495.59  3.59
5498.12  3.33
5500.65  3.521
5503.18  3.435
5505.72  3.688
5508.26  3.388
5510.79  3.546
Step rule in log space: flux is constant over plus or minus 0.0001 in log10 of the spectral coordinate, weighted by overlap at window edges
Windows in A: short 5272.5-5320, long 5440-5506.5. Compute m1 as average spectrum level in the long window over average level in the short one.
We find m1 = 0.97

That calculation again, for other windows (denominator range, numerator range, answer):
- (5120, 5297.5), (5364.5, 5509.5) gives 1.10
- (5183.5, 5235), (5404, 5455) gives 1.12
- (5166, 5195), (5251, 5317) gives 1.41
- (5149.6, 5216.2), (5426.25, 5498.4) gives 1.22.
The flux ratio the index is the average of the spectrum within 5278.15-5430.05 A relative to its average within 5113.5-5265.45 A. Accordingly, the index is 1.13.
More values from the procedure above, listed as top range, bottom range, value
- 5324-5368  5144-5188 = 1.27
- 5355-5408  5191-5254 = 1.06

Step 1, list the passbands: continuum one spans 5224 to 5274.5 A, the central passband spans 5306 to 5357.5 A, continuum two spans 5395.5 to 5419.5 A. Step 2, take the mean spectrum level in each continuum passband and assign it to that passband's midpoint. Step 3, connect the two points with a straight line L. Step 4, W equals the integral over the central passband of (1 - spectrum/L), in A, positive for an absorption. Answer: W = -2.7 A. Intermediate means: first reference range 3.27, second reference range 3.43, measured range 3.53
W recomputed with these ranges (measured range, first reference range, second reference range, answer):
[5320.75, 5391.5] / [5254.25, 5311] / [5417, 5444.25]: 0.6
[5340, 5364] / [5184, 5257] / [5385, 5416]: -1.2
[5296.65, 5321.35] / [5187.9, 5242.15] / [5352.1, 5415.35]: -1.6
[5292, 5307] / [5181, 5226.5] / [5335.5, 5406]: -1.5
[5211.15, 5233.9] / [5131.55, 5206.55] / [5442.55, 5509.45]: -2.7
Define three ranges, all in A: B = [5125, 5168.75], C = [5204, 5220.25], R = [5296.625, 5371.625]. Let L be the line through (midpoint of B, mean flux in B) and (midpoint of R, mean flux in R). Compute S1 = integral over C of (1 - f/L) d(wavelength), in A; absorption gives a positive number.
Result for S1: 0.63 A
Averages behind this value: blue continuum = 3.13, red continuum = 3.53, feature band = 3.14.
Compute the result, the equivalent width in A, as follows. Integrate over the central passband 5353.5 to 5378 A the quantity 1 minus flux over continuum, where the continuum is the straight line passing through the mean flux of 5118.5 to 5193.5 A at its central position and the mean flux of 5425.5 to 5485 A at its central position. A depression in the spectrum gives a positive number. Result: -1.4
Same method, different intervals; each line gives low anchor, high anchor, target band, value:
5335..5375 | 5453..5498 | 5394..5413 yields 0.47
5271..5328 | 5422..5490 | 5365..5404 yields 0.50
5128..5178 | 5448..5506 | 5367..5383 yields -0.39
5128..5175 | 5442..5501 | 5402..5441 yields -0.96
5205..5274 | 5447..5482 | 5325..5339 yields 0.59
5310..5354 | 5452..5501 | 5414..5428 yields -0.42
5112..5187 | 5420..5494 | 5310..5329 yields -1.94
